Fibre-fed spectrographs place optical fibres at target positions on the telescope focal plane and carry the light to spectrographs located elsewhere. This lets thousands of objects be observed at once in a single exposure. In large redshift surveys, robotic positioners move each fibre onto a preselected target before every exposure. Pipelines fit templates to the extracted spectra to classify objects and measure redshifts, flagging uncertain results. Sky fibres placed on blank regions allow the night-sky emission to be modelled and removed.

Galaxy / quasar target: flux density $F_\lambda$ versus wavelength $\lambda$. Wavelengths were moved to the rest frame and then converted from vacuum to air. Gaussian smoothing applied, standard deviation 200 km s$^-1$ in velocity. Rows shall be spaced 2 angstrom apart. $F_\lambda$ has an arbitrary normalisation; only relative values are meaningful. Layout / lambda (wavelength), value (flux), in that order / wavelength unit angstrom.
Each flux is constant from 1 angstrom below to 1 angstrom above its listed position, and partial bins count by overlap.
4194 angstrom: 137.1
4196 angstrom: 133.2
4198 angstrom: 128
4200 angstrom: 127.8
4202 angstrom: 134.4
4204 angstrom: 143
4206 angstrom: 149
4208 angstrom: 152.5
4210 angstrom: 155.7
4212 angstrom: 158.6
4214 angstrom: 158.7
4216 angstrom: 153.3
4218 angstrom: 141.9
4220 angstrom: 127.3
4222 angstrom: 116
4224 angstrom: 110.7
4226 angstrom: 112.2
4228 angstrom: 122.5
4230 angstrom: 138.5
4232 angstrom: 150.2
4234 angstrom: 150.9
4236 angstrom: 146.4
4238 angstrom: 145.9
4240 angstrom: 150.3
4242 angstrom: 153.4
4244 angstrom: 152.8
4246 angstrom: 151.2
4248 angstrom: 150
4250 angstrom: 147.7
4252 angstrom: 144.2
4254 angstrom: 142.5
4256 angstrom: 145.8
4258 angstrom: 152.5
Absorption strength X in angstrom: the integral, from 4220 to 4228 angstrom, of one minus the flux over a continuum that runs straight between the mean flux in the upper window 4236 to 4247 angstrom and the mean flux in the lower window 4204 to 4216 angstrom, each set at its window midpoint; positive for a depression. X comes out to 1.9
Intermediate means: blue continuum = 154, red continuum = 150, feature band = 116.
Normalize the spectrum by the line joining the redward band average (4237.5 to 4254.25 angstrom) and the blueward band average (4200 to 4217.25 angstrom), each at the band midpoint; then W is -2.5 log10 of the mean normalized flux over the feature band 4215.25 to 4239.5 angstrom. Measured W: 0.11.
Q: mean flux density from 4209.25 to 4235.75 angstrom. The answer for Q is 138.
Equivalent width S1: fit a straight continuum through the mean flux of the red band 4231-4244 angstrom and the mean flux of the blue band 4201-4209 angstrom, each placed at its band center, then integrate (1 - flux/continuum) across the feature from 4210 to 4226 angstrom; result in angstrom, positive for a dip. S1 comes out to 0.99 angstrom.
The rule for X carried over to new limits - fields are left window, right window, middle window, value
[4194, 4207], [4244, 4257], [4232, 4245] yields -0.5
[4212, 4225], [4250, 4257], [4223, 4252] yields -0.1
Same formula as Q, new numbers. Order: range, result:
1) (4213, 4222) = 142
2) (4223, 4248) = 141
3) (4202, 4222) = 147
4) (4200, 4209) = 143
